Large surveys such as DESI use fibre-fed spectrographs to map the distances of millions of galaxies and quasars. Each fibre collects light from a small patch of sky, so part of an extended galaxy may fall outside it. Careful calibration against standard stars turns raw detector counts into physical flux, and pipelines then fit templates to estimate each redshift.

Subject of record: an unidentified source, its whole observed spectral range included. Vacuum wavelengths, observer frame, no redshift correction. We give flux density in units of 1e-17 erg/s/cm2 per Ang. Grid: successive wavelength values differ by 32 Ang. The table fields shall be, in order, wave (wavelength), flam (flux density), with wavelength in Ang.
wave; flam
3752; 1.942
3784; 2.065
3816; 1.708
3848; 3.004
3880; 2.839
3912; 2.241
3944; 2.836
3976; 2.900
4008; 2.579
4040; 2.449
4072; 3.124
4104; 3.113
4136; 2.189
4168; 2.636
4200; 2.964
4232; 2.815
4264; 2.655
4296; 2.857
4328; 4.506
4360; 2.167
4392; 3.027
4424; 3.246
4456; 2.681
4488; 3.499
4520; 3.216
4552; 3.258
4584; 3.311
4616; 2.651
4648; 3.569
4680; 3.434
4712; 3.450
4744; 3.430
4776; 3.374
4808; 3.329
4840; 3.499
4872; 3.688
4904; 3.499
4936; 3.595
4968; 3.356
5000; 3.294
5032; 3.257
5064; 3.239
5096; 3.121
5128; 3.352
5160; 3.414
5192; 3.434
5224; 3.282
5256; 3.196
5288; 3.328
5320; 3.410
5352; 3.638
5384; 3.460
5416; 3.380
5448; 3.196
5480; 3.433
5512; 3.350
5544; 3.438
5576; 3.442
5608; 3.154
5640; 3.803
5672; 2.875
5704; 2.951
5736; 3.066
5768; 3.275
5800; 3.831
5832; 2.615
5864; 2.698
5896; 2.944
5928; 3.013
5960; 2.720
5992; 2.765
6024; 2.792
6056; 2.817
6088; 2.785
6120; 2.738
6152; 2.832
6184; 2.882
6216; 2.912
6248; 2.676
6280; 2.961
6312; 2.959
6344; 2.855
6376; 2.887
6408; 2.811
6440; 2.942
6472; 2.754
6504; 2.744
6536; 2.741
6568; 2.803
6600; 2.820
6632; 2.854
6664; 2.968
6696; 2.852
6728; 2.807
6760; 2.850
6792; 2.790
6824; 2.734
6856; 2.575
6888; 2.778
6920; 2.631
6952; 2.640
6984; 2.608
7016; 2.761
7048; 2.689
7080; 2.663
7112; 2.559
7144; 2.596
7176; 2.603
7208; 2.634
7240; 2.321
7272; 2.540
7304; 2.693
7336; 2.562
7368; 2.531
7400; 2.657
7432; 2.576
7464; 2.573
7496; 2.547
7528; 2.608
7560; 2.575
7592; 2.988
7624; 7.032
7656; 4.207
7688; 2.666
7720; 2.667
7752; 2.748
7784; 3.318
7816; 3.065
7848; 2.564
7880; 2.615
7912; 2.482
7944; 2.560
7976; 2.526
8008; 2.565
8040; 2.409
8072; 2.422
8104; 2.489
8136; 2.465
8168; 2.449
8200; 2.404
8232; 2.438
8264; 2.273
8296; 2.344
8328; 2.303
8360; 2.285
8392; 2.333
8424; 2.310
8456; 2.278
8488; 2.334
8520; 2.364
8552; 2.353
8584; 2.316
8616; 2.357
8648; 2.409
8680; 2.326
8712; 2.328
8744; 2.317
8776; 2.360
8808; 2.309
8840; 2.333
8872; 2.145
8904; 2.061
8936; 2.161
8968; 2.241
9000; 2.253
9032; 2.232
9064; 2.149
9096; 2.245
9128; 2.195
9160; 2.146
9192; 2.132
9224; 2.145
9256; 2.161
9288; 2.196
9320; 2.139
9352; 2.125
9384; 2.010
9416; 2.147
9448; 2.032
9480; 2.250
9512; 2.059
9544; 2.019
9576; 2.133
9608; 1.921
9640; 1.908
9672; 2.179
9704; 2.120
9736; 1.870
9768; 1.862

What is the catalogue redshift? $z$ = 0.161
